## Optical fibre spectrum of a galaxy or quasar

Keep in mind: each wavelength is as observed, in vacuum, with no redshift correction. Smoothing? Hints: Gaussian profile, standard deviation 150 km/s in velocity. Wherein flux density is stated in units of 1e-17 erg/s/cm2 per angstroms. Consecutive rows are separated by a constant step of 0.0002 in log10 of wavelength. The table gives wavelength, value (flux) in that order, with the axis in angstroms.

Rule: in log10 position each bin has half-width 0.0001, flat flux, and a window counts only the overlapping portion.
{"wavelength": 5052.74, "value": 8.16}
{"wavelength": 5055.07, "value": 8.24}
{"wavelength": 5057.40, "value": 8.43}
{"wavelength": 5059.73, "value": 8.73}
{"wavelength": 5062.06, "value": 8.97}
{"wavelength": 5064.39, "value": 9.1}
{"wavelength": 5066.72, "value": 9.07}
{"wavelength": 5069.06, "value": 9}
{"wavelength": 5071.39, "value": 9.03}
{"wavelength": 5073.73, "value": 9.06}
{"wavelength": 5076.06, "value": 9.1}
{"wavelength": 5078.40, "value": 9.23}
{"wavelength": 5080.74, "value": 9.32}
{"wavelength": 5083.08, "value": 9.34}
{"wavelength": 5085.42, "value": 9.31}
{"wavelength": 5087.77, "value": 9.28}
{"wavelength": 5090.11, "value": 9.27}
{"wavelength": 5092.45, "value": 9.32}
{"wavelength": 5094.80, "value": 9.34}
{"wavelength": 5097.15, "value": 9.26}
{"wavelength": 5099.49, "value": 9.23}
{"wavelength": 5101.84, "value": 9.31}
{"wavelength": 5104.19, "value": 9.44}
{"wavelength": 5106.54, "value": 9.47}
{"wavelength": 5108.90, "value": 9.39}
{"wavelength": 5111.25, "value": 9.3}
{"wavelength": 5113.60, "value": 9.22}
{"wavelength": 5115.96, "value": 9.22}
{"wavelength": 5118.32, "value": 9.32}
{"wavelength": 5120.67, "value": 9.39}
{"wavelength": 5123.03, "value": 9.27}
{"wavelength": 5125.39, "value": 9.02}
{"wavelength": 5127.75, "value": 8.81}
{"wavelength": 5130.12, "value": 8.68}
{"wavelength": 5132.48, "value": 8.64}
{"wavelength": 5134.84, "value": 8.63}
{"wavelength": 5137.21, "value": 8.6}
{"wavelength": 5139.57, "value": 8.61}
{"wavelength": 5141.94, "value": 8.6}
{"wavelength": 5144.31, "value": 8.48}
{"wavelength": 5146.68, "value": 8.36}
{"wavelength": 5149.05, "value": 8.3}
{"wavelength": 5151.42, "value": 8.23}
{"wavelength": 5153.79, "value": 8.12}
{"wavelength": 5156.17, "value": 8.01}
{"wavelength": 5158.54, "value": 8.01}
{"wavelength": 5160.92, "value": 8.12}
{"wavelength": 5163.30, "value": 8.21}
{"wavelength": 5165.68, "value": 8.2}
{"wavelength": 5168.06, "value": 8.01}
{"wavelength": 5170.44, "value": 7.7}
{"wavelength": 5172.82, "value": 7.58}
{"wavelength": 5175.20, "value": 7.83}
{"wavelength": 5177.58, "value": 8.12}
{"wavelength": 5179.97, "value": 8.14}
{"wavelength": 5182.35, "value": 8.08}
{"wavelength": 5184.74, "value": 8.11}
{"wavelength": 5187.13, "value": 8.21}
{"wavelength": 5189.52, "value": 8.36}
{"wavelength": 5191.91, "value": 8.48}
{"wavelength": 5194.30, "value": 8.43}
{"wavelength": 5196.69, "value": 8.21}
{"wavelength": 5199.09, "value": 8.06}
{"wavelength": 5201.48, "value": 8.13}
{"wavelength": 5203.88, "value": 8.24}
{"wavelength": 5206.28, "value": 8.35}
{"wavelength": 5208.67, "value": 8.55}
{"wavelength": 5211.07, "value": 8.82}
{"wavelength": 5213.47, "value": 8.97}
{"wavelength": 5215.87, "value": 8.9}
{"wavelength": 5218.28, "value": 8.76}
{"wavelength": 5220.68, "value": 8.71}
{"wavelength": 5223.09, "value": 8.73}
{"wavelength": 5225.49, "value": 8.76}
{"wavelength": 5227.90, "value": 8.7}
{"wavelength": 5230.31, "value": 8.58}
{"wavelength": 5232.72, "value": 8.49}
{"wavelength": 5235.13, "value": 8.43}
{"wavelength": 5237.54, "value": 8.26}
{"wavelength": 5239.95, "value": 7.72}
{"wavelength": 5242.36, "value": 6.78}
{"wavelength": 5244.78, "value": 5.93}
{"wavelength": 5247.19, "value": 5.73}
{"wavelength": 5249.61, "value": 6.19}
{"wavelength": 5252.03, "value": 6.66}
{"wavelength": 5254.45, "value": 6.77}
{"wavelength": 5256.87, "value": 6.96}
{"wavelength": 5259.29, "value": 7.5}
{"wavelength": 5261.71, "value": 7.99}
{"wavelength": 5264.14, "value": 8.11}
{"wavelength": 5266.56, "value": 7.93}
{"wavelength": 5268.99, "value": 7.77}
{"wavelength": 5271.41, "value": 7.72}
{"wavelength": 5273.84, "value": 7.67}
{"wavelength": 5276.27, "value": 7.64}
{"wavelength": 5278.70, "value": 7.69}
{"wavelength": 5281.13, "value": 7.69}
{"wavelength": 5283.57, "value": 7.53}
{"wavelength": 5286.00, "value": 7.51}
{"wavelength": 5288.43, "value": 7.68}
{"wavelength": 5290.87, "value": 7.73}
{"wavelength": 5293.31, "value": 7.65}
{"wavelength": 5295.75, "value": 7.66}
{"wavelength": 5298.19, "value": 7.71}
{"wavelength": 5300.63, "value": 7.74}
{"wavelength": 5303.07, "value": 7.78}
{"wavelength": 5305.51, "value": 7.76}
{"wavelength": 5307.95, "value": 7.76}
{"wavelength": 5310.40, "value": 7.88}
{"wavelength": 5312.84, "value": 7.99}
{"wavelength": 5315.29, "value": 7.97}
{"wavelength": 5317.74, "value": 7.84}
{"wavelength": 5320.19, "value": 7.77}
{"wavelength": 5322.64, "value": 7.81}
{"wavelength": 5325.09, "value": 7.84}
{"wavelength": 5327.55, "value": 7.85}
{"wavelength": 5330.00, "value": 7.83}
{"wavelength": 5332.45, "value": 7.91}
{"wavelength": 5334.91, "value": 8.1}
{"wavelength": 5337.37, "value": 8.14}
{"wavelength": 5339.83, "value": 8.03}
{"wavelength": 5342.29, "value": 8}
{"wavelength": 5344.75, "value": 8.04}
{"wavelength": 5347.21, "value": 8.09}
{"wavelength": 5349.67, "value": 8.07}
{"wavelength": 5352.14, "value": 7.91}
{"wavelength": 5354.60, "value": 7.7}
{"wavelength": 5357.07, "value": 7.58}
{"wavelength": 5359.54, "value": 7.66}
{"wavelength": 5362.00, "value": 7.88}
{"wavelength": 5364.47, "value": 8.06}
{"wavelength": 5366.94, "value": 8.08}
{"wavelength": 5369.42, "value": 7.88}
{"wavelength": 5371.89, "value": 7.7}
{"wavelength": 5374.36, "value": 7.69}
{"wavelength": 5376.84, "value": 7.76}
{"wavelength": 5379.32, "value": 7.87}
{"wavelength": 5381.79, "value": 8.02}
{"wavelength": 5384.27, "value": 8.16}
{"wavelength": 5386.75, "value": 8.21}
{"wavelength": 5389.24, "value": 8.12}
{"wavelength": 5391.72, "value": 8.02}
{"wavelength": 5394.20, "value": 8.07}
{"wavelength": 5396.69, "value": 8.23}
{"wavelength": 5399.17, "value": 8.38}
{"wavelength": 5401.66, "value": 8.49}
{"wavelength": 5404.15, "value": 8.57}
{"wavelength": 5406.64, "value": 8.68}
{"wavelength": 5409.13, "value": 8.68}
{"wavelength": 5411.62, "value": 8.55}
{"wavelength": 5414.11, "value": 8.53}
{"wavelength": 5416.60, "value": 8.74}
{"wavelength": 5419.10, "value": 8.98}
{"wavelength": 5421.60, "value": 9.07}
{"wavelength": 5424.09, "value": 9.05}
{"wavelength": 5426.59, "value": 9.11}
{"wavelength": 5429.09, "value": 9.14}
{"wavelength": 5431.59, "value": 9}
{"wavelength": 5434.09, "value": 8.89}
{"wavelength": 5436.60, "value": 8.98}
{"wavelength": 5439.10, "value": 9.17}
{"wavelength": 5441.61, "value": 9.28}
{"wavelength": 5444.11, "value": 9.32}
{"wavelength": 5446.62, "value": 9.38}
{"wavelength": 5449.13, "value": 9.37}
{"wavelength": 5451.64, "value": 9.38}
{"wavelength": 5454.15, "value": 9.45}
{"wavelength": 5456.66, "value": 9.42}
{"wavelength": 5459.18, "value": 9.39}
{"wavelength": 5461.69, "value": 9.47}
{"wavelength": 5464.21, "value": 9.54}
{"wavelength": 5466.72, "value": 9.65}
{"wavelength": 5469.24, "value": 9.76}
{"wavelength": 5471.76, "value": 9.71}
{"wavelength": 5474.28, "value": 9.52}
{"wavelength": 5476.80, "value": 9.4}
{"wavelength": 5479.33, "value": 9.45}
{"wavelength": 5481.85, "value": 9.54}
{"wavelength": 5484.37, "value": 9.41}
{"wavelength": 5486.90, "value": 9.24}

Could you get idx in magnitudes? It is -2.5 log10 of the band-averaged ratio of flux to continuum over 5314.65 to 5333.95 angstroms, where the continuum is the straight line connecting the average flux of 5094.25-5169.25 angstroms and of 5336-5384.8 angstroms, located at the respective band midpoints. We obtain 0.027 mag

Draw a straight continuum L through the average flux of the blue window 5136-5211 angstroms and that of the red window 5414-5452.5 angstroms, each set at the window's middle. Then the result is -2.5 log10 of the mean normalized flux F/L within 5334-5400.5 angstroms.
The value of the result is 0.116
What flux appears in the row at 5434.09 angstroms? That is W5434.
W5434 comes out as 8.89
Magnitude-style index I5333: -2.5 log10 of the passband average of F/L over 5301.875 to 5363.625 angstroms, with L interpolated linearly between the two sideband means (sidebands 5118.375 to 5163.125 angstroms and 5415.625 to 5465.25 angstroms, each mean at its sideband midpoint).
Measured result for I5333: 0.14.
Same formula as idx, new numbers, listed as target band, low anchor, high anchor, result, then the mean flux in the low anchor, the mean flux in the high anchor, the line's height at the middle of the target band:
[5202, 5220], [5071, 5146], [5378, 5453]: 0.04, 9.1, 8.72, 8.97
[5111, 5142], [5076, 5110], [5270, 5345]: 0.02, 9.31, 7.8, 9.08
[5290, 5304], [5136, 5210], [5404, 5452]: 0.12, 8.21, 9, 8.59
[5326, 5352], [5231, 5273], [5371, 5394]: -0.03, 7.37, 7.96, 7.76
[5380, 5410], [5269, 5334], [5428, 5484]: 0.06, 7.76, 9.38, 8.74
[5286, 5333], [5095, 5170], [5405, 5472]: 0.16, 8.75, 9.16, 8.99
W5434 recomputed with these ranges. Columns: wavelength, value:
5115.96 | 9.22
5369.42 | 7.88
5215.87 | 8.9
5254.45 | 6.77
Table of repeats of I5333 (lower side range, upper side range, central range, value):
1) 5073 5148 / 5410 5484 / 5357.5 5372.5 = 0.17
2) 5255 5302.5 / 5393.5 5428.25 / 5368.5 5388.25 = 0.07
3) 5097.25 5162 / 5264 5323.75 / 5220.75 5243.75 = -0.02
